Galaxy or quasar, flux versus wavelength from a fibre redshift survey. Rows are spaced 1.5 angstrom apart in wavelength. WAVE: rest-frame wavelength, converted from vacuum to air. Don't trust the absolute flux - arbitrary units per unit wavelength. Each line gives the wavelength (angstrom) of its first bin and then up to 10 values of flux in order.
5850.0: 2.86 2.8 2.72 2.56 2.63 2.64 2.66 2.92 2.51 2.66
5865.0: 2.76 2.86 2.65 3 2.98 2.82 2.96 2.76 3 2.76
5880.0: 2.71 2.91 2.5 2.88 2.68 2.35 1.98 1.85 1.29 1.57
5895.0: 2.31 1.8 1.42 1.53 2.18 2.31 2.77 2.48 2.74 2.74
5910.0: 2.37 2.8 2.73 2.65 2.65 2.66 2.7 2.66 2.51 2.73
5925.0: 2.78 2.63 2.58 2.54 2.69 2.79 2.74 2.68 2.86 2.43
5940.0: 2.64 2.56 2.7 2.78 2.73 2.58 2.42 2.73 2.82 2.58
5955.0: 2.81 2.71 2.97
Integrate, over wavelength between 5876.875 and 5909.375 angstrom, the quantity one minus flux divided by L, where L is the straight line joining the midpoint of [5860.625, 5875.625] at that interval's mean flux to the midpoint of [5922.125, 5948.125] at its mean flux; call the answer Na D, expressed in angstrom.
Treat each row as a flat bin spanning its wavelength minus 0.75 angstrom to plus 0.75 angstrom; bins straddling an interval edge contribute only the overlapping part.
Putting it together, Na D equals 5.4 angstrom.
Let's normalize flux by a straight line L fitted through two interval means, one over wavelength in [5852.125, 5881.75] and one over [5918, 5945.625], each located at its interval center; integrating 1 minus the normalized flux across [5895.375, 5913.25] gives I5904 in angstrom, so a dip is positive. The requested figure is 2.6 angstrom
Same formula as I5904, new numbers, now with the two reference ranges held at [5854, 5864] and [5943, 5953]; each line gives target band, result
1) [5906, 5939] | 0.0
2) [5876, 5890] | 0.2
